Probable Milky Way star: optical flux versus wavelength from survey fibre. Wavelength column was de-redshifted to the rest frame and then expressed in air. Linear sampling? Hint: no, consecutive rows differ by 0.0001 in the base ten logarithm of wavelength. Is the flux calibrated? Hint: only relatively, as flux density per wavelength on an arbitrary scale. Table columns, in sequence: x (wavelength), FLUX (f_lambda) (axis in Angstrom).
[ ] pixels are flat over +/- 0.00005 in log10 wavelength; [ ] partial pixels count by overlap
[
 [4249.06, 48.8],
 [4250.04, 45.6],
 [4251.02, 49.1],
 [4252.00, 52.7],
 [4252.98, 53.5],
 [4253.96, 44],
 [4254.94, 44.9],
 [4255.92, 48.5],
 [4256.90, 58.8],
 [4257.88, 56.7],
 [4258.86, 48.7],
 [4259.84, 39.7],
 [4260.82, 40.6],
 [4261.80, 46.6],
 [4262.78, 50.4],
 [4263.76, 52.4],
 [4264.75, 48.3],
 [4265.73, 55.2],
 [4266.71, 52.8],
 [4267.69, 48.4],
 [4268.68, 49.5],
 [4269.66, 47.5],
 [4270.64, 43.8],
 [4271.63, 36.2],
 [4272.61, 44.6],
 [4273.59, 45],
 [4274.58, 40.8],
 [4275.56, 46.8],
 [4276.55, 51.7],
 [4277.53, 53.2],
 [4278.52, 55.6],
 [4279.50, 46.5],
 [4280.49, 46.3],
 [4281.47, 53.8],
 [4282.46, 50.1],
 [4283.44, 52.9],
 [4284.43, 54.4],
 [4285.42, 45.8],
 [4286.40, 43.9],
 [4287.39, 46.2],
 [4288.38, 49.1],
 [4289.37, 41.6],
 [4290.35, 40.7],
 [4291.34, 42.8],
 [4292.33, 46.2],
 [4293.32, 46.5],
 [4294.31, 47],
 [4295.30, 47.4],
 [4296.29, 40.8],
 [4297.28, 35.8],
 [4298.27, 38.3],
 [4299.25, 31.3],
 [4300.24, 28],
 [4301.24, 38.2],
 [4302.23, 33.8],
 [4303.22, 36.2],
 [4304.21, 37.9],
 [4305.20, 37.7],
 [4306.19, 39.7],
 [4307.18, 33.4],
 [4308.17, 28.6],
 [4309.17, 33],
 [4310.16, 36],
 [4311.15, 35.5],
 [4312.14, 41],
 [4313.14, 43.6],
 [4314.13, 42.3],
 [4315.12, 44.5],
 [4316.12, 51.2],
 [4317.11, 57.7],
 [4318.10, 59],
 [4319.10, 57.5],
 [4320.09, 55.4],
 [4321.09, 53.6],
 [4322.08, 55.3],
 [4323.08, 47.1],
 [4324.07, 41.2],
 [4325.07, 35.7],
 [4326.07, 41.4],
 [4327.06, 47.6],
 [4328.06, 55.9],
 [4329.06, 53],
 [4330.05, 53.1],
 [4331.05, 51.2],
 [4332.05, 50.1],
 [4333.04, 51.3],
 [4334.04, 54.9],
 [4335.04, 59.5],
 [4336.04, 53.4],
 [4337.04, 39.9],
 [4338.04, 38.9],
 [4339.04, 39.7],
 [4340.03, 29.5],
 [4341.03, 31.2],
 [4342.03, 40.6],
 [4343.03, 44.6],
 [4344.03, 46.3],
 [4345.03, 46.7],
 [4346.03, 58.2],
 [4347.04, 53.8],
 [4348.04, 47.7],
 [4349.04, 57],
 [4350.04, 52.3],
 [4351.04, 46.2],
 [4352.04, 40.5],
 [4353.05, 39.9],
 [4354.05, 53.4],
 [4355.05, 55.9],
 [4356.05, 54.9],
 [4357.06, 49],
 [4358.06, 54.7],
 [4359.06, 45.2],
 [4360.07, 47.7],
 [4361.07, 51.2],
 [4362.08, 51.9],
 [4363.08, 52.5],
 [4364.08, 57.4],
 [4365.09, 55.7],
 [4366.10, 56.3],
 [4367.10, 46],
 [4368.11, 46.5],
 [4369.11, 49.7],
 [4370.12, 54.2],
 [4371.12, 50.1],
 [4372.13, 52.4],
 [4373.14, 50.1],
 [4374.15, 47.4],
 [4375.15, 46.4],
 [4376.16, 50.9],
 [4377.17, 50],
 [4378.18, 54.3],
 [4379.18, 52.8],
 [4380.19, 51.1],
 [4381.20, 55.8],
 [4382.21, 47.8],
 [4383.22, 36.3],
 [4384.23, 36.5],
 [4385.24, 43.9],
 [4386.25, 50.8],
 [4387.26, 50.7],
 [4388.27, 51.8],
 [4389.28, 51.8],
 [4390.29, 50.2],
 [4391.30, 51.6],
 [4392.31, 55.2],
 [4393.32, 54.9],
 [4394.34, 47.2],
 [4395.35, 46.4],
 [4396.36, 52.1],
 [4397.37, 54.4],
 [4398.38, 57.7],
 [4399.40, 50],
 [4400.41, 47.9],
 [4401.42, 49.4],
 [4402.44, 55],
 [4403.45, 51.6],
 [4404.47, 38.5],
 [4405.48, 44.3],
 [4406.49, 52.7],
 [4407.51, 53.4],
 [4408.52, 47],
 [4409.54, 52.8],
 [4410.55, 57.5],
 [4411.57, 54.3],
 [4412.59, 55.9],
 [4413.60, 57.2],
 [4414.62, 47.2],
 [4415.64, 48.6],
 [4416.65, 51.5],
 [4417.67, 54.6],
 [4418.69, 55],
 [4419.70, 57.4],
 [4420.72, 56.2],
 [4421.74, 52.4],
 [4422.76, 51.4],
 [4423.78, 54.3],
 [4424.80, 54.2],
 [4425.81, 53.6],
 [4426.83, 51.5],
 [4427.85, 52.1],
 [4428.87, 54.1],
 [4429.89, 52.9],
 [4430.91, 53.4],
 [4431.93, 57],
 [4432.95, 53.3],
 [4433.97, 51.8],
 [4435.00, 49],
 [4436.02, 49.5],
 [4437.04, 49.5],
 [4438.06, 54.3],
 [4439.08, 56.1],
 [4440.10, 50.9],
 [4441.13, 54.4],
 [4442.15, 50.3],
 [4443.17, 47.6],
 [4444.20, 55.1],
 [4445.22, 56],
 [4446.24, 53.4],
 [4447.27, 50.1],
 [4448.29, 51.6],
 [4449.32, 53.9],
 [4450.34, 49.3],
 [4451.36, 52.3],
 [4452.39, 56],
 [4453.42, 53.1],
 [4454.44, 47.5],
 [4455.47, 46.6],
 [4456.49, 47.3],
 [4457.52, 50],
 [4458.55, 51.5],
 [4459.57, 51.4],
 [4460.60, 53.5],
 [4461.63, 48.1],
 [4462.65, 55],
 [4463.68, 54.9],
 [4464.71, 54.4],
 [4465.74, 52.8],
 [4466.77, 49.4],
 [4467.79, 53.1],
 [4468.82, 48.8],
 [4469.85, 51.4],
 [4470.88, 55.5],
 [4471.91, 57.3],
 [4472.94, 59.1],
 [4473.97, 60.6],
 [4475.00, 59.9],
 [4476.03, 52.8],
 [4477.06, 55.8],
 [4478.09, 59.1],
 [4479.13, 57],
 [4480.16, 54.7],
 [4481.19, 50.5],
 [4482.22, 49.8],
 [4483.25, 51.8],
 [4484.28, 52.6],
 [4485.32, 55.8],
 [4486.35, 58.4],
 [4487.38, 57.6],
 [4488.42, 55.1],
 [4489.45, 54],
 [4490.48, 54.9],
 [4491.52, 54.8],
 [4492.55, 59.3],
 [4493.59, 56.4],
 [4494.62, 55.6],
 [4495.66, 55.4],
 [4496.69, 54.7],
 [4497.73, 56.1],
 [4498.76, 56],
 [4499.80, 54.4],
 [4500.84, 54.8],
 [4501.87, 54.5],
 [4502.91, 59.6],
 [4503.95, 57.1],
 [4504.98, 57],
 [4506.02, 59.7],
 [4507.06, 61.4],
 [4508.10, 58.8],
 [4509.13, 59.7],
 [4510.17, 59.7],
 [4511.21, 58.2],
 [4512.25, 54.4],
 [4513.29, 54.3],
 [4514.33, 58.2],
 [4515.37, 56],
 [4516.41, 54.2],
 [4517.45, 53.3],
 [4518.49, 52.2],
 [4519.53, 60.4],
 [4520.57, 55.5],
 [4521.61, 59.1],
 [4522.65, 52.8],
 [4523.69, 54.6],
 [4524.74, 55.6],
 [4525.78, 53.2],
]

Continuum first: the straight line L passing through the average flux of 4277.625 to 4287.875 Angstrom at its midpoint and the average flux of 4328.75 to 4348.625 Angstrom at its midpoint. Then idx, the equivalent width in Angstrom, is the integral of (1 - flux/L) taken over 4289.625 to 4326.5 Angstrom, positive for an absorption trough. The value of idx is 4.8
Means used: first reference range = 49.7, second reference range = 47.2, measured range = 42.2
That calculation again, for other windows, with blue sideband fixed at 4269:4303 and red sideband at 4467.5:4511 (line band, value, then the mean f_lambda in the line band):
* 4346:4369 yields -1.12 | 50.9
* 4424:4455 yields 0.40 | 52.5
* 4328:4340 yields -0.49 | 49.1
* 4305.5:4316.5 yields 1.69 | 38.8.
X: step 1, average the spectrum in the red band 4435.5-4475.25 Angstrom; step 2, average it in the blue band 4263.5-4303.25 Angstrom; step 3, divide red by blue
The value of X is 1.16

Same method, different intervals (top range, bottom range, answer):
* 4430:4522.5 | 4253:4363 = 1.17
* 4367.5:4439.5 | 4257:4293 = 1.07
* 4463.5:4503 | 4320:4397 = 1.12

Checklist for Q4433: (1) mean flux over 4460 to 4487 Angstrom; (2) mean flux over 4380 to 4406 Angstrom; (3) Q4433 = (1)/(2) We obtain 1.1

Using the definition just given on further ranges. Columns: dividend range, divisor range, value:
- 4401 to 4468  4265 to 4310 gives 1.19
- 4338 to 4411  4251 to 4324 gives 1.08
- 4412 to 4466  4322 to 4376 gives 1.08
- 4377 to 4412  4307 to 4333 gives 1.08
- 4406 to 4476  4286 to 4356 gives 1.18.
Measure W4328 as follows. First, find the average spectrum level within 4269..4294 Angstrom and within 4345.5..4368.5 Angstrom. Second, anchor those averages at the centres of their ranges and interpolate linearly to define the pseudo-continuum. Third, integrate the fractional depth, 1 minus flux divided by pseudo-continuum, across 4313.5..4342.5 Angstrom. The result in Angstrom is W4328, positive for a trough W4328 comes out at 0.8 Angstrom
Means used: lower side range 46.9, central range 48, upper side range 51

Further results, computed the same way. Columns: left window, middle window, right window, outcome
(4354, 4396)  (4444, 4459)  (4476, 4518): 0.66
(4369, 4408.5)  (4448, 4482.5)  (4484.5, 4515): 0.95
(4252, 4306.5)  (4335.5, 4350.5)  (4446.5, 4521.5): 0.96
